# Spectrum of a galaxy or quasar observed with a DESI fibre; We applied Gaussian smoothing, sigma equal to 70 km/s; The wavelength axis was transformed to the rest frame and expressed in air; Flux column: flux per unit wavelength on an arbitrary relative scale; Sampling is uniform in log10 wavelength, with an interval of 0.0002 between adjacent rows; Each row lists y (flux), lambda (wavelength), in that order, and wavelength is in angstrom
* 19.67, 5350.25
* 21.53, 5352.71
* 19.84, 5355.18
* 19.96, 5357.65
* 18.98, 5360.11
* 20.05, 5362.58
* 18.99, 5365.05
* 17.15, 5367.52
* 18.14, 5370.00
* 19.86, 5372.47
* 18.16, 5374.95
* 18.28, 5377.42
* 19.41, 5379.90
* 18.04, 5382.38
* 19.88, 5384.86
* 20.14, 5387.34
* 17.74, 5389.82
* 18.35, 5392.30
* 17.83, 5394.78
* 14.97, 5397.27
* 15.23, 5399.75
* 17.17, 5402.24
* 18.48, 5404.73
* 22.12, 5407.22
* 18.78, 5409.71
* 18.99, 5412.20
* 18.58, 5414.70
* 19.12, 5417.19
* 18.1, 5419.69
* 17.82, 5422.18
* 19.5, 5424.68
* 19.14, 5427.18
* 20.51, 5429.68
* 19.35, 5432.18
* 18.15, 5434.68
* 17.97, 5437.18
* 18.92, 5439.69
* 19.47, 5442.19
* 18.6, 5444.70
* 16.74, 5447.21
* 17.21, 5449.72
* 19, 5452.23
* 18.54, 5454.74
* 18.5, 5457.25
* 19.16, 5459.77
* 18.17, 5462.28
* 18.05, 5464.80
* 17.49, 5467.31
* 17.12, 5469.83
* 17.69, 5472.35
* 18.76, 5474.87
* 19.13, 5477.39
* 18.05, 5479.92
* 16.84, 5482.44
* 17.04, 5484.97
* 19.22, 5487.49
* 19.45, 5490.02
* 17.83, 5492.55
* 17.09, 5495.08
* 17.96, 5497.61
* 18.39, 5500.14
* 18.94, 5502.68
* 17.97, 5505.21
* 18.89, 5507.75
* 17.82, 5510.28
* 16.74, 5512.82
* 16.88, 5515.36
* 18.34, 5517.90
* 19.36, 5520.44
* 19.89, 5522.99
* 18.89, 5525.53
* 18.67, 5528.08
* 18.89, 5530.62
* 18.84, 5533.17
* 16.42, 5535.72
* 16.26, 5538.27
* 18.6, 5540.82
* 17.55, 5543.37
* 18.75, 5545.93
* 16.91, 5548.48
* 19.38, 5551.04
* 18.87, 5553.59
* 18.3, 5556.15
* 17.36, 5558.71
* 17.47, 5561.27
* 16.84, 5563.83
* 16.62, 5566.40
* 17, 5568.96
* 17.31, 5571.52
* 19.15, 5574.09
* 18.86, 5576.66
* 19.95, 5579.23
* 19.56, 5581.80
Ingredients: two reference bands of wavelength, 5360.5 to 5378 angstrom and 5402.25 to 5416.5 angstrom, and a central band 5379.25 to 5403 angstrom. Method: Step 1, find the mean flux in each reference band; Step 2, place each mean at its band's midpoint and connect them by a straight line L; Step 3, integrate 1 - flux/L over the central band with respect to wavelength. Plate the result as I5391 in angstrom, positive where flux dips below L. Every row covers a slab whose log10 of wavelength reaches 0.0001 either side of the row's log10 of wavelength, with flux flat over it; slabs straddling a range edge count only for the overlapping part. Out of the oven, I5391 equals 1.4 angstrom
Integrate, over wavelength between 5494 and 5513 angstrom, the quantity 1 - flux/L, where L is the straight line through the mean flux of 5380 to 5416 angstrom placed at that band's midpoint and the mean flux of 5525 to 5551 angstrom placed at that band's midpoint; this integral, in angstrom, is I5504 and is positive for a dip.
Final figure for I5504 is 0.04 angstrom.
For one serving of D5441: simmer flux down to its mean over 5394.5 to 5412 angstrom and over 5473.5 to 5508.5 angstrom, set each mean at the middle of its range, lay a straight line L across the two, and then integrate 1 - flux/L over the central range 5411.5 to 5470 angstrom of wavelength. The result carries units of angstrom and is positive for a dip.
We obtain -1.6 angstrom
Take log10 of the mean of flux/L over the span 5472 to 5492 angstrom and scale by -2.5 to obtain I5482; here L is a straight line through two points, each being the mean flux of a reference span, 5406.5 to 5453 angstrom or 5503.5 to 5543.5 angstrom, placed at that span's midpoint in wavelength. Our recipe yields 0.01 mag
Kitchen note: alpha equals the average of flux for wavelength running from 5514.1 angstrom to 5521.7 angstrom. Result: 18.2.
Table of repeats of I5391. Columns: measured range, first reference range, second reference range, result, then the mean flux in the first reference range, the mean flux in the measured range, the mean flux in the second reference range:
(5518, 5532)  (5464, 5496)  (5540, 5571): -0.9 angstrom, 18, 19.1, 17.8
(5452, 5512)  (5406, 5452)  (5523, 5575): 0.8 angstrom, 18.8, 18.2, 17.9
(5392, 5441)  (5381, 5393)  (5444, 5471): 0.1 angstrom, 18.9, 18.5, 18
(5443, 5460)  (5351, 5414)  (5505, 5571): 0.2 angstrom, 18.7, 18.2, 18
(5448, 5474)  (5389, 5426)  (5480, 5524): 0.1 angstrom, 18.2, 18.1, 18.1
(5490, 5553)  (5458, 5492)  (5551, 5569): -1.0 angstrom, 18.2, 18.2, 17.7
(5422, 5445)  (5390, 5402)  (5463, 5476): -2.3 angstrom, 16.8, 19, 17.8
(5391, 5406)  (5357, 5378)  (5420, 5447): 1.4 angstrom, 18.8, 17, 18.8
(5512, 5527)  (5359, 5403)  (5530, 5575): -0.4 angstrom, 18.2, 18.4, 17.8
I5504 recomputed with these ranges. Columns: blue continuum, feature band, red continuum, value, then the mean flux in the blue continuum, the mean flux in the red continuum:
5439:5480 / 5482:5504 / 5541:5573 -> -0.1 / 18.3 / 17.7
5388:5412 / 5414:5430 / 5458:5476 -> -0.8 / 18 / 18.1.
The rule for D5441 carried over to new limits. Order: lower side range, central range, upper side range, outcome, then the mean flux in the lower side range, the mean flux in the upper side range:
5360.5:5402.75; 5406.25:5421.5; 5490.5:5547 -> -0.8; 18.2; 18.1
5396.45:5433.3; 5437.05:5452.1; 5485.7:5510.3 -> 0.2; 18.6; 18.4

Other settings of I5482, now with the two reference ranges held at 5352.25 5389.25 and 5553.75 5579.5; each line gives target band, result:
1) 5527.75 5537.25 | 0.00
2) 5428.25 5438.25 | -0.02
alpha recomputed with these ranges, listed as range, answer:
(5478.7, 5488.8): 17.8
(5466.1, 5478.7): 18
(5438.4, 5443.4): 19.2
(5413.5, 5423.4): 18.4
